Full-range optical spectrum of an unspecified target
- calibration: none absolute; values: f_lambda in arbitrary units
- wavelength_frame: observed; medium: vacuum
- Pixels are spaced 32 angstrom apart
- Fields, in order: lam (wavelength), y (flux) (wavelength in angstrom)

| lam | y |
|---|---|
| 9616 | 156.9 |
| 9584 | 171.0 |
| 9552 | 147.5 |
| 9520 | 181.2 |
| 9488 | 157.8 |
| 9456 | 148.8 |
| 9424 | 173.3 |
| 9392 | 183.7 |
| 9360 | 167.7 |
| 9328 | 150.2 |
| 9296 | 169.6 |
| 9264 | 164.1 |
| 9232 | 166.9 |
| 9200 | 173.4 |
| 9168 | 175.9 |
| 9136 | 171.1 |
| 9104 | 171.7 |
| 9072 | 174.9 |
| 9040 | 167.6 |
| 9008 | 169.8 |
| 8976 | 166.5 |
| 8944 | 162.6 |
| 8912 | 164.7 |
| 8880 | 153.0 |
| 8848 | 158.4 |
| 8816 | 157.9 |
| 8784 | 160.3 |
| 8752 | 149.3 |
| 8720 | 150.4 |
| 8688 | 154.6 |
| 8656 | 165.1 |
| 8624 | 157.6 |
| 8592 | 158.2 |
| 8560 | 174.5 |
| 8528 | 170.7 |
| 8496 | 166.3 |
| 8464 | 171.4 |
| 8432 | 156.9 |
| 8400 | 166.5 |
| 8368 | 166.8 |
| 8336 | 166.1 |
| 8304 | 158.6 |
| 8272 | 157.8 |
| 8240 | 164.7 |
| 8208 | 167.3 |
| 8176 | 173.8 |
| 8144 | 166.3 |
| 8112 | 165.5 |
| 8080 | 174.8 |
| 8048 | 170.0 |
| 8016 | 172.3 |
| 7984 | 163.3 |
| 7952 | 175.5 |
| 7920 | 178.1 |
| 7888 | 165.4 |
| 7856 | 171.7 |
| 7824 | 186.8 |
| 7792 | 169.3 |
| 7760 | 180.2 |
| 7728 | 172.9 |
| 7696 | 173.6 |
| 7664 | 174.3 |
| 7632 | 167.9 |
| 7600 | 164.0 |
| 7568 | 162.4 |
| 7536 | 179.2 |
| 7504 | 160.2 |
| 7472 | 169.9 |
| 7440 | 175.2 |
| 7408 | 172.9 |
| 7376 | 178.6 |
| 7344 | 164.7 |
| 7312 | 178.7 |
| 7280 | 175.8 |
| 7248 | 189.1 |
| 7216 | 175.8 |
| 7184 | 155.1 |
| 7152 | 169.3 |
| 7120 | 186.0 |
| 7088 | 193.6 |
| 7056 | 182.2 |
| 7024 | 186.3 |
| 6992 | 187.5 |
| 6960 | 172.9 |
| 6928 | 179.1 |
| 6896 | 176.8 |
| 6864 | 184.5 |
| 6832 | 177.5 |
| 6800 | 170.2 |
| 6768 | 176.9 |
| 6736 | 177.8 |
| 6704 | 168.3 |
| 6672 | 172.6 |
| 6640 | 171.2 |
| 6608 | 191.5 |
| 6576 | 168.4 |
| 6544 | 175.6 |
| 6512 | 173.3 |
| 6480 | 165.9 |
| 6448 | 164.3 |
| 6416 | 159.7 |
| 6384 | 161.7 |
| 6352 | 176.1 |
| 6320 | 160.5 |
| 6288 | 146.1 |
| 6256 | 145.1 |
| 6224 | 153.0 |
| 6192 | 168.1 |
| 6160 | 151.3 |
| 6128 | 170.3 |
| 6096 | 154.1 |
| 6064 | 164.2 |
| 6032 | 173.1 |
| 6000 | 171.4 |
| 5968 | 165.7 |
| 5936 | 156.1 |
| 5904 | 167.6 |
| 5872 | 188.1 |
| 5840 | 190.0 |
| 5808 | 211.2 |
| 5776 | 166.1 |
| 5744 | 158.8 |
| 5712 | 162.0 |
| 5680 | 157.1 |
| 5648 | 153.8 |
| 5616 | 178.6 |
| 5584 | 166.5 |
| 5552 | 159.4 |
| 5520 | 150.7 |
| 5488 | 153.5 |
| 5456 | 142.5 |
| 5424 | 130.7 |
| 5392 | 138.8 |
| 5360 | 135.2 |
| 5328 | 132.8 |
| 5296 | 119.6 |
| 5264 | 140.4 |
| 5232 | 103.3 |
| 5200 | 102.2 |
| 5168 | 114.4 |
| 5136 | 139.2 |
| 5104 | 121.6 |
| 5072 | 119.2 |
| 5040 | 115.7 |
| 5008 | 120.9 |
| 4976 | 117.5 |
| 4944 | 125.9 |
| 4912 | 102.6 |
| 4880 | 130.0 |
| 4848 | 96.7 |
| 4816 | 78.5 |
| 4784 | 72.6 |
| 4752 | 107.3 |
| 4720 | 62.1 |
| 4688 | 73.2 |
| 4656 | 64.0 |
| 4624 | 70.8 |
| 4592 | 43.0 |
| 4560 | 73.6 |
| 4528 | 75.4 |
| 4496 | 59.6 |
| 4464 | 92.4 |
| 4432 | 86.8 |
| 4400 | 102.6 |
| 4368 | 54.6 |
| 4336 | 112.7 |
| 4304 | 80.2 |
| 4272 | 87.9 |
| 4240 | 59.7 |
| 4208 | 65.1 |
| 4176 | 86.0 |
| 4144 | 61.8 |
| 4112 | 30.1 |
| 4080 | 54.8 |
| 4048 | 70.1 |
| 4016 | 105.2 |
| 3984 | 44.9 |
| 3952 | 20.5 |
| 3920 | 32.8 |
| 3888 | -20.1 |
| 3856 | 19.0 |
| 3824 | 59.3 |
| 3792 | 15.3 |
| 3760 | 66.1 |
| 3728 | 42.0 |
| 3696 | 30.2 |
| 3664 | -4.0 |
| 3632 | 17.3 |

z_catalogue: 0.216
